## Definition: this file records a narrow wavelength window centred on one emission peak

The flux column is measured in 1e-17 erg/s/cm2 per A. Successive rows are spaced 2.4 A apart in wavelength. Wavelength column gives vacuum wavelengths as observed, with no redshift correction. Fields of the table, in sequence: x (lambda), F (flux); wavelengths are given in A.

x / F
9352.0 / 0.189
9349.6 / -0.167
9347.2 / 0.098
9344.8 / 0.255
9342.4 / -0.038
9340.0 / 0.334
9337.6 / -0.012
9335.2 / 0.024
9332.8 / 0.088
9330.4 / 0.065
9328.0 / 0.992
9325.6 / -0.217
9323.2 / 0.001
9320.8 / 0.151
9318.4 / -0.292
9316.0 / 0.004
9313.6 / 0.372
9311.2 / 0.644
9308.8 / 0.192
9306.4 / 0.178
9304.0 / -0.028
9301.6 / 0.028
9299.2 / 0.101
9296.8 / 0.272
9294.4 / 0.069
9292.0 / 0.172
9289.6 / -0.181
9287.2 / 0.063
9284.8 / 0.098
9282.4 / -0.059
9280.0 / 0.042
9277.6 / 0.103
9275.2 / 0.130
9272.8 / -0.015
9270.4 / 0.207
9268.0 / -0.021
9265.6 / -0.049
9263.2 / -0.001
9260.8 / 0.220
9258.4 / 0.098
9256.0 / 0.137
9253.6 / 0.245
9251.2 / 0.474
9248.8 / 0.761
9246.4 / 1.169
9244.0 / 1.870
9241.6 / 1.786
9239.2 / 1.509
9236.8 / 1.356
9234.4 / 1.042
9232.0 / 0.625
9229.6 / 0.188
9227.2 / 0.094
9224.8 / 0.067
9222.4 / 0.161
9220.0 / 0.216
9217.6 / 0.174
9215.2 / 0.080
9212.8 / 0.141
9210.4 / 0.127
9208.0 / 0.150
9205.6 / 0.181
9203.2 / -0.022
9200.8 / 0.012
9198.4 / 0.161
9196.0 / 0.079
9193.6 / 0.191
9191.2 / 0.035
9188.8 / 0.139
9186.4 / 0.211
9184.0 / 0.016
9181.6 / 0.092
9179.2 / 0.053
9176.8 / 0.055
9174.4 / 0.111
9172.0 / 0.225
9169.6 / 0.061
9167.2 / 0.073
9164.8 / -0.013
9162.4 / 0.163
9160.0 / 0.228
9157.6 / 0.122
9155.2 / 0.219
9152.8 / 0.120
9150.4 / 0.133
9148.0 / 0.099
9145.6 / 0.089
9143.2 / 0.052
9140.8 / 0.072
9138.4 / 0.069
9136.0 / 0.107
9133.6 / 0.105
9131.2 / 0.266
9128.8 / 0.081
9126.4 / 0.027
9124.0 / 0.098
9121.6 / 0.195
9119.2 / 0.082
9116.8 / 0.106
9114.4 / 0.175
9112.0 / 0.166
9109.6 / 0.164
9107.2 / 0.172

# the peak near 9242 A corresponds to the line [O II]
